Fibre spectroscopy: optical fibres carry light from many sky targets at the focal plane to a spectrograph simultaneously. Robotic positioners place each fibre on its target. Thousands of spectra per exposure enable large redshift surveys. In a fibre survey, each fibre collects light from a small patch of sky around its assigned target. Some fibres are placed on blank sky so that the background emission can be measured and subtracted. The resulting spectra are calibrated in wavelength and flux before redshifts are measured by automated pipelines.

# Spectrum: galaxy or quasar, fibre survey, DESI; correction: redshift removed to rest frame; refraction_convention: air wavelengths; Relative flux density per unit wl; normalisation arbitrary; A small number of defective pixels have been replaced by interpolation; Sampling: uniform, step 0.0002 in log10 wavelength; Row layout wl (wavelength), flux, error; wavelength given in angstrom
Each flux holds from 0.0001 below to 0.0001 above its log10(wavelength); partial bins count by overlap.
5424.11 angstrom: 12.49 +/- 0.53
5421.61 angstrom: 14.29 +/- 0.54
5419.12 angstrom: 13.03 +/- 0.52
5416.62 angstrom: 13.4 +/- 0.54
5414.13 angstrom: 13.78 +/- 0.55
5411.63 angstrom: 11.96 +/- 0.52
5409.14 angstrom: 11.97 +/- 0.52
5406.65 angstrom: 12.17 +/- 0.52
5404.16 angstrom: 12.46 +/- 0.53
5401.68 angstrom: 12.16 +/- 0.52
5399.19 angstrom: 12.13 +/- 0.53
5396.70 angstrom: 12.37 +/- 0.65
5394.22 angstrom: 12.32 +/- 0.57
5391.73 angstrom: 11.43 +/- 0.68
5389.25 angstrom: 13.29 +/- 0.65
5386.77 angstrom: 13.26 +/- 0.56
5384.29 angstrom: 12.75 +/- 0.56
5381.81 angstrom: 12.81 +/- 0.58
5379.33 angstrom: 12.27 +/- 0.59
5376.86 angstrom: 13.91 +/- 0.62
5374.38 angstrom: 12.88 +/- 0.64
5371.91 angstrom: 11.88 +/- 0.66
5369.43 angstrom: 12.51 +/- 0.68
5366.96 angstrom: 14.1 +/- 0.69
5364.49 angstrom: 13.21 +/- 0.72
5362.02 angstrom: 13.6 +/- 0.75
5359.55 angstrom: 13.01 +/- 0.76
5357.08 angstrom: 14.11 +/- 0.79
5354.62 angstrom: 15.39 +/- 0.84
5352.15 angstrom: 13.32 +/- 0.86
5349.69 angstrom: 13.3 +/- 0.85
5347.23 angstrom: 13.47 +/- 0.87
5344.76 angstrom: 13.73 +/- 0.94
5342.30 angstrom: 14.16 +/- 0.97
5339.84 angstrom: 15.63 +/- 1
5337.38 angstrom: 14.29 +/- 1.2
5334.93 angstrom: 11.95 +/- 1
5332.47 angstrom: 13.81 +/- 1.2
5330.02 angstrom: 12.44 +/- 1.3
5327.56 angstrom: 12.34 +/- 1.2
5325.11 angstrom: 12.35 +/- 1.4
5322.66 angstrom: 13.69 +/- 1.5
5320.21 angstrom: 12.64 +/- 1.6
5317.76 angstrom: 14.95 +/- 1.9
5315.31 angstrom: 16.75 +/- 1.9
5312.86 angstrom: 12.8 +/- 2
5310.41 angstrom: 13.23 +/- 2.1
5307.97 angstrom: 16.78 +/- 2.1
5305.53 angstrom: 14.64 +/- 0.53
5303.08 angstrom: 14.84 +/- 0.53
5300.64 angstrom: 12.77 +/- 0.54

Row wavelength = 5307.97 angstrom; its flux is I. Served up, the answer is 16.78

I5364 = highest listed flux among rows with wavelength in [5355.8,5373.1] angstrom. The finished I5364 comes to 14.11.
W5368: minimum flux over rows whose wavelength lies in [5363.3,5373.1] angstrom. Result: 11.88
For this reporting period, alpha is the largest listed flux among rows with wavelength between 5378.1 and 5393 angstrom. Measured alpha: 13.29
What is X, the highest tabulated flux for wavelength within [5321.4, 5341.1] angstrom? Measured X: 15.63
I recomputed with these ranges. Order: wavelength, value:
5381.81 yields 12.81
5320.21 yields 12.64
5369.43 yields 12.51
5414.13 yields 13.78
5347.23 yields 13.47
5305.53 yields 14.64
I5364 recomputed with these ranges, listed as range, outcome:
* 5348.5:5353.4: 13.32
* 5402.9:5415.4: 13.78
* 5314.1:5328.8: 16.75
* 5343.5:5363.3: 15.39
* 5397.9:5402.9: 12.16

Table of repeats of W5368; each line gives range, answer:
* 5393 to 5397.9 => 12.32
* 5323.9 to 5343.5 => 11.95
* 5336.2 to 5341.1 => 14.29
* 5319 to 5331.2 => 12.34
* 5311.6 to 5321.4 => 12.64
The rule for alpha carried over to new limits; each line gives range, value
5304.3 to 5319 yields 16.78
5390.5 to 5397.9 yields 12.37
